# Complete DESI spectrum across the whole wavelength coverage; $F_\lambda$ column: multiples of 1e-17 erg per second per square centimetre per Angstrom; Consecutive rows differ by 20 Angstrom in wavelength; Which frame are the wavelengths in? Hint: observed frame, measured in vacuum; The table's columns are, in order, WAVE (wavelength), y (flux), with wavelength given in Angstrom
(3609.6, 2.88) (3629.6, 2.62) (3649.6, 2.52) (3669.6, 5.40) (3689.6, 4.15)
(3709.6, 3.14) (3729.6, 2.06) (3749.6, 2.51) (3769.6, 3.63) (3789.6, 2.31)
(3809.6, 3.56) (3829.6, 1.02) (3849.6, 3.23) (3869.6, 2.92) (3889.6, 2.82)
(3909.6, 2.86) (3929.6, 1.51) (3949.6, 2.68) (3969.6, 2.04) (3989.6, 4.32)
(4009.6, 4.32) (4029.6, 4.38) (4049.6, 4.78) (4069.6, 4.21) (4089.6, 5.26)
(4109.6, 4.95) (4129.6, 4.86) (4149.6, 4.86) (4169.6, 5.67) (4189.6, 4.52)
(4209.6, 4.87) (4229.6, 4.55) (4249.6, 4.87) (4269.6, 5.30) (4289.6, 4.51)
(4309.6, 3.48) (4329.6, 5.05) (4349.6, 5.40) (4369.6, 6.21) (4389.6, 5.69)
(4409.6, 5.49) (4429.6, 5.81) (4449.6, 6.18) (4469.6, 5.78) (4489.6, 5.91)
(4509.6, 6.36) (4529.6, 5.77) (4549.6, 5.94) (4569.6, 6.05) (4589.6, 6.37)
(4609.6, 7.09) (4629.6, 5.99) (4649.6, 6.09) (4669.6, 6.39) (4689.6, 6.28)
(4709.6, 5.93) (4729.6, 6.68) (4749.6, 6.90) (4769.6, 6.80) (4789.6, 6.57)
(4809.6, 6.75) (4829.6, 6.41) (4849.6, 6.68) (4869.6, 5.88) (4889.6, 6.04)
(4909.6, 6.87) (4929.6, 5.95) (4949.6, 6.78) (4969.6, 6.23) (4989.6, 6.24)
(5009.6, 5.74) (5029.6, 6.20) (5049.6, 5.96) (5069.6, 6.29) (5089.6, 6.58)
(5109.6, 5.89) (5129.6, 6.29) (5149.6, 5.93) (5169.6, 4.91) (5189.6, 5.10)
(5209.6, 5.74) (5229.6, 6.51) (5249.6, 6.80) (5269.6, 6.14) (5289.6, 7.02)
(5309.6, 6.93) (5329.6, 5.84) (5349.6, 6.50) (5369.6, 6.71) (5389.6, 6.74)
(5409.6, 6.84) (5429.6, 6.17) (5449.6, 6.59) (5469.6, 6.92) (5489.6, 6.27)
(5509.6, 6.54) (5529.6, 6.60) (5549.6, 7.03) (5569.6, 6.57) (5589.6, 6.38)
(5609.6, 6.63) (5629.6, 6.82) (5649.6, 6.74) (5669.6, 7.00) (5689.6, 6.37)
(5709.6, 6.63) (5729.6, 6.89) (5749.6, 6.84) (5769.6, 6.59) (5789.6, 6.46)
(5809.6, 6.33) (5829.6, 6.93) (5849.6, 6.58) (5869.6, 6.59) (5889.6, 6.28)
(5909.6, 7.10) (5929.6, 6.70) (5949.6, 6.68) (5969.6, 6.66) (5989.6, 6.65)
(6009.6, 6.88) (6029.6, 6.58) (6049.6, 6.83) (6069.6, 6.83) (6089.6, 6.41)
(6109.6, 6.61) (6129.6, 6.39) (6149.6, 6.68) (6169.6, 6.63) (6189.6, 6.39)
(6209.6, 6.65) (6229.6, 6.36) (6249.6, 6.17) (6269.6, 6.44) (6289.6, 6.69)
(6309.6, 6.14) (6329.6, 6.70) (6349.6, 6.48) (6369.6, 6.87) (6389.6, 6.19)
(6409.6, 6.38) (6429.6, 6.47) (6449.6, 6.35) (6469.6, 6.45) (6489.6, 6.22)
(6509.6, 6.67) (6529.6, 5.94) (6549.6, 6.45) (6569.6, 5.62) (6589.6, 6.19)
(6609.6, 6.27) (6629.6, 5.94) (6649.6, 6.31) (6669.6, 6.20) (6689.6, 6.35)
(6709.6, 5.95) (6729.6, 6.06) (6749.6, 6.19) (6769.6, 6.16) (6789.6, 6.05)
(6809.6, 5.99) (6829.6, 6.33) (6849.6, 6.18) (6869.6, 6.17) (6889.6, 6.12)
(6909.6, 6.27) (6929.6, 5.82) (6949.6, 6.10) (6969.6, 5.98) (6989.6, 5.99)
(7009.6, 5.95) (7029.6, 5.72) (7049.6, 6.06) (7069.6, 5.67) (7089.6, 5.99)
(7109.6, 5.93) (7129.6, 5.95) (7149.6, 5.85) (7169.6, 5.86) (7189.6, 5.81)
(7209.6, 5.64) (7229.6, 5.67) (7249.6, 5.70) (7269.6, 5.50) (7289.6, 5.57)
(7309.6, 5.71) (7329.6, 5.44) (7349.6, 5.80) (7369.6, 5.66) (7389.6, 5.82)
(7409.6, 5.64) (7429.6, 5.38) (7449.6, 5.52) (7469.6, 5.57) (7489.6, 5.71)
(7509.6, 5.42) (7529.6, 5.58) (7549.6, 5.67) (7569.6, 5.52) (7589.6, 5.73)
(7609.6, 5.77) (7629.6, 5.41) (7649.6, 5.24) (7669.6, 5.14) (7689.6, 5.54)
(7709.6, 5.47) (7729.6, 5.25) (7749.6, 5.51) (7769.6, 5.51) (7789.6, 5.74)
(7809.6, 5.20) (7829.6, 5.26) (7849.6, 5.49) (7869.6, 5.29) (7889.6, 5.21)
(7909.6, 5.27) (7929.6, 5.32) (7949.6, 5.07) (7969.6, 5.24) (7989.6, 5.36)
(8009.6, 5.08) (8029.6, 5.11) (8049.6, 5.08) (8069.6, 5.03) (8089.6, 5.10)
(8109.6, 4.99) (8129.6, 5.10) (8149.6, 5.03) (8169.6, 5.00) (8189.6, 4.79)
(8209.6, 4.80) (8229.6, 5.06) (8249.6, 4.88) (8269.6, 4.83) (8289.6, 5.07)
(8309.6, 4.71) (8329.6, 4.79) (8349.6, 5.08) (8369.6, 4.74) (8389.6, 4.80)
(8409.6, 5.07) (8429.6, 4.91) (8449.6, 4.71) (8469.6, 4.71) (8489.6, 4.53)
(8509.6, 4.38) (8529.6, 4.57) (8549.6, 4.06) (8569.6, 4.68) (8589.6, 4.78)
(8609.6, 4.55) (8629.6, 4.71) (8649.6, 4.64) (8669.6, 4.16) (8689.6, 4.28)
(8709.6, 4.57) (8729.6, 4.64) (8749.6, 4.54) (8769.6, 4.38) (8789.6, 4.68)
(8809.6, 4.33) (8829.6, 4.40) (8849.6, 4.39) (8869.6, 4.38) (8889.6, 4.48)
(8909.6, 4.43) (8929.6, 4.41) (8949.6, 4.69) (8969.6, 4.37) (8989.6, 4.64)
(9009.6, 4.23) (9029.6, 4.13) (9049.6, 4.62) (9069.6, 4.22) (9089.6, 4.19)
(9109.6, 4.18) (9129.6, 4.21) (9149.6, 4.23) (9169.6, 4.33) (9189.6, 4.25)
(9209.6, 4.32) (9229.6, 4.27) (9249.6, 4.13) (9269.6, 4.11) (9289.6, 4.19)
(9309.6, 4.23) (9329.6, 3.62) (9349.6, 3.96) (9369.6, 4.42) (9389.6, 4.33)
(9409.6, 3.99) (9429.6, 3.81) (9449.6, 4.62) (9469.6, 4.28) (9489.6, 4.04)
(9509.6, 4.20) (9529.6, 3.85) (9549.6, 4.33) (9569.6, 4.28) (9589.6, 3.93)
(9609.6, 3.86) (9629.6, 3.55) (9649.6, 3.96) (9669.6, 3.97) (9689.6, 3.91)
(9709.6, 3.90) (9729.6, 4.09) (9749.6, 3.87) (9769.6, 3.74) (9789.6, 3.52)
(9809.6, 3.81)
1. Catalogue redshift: 0.00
